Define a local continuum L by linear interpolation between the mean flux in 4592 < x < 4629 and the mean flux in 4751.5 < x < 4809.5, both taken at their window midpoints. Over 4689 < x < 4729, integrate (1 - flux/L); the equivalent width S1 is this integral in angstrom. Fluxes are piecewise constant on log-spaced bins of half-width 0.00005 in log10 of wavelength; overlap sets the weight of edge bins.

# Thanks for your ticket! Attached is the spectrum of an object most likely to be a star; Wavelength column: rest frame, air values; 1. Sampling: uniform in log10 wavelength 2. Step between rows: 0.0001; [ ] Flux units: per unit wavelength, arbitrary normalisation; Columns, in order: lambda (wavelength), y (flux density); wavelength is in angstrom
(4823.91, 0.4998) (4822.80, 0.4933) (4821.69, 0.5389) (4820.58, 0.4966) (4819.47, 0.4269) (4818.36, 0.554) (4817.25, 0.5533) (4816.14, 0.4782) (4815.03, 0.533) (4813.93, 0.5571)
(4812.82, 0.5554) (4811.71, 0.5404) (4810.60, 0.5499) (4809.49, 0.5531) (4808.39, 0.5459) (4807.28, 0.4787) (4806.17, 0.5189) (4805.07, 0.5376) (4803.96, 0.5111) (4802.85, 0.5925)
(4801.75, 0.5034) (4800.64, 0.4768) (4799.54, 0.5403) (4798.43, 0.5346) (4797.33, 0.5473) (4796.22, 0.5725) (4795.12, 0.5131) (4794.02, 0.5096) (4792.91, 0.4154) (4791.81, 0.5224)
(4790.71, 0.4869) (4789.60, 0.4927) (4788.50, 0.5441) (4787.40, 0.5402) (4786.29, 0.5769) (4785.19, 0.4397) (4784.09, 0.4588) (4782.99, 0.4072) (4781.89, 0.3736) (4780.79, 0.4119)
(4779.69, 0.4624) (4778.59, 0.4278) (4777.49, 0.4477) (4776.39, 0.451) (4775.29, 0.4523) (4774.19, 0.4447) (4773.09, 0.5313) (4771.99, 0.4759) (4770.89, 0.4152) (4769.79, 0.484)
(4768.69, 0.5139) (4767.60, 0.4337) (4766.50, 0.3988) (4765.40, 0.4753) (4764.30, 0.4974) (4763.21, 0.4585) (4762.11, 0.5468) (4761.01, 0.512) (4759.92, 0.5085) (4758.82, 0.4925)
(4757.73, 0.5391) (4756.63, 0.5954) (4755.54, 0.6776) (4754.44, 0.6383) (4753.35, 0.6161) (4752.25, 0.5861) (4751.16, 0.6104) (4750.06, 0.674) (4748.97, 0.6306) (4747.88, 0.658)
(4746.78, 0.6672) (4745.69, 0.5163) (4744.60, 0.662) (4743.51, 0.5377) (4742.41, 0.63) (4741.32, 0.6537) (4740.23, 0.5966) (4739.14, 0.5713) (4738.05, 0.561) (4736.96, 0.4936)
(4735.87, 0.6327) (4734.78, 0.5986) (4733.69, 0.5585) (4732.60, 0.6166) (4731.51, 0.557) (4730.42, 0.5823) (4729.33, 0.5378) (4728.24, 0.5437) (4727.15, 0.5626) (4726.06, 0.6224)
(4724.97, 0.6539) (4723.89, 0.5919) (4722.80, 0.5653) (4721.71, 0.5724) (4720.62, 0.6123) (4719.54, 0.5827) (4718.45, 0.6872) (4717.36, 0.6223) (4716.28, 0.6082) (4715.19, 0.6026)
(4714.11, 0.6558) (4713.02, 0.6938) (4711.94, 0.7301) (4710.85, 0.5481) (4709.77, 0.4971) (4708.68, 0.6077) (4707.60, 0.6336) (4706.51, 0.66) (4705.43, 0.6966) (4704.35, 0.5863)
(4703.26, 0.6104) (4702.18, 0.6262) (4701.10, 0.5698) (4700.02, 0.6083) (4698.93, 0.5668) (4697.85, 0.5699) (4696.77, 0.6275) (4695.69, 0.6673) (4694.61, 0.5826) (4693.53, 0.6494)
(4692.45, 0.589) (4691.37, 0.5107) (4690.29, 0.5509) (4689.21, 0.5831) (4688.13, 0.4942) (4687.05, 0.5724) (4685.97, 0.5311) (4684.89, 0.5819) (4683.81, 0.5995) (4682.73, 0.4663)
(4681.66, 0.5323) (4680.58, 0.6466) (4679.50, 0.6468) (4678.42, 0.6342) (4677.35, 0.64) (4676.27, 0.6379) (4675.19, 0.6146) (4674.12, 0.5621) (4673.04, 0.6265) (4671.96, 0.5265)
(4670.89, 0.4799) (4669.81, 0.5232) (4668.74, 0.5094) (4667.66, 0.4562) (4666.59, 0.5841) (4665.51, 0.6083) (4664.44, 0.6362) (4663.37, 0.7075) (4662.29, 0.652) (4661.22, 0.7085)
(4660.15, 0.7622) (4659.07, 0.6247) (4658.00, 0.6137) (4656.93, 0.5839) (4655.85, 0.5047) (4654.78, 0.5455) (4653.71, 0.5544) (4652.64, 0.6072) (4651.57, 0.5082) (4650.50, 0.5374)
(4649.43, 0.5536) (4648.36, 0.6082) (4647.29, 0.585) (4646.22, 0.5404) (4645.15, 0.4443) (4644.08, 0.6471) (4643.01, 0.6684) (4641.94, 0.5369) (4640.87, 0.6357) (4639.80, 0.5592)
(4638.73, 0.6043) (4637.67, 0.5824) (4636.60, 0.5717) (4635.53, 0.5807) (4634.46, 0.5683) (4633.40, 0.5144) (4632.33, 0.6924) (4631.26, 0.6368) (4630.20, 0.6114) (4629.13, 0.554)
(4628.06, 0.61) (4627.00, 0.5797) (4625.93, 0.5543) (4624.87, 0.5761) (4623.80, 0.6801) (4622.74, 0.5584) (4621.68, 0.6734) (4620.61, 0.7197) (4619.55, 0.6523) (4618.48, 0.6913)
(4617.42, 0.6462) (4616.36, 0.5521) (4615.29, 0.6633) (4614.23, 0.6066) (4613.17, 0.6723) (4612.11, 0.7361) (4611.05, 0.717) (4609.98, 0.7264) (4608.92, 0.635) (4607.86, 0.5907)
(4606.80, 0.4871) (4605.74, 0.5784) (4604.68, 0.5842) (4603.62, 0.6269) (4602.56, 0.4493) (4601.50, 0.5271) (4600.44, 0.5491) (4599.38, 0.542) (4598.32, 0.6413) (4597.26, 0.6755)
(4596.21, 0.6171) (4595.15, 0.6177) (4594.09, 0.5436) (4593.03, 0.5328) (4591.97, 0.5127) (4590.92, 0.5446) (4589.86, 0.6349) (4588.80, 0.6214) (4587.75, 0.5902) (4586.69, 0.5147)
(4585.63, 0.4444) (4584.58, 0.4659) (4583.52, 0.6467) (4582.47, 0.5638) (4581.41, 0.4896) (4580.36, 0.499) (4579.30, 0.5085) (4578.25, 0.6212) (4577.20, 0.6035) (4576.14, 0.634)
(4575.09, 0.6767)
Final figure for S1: -4.3 angstrom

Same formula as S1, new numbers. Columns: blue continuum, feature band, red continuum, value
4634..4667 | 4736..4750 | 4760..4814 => -2.01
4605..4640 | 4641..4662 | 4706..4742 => 0.86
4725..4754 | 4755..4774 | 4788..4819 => 2.24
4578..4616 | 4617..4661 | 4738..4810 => -2.24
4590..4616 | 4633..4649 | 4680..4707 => 0.47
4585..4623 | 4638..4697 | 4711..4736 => 1.96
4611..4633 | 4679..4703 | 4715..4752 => 1.25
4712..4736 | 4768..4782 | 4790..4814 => 2.46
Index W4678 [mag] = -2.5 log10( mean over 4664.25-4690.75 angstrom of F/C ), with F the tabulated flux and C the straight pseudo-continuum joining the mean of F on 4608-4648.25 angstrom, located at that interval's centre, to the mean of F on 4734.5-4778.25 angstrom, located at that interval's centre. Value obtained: 0.04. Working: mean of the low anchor 0.615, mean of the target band 0.569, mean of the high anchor 0.546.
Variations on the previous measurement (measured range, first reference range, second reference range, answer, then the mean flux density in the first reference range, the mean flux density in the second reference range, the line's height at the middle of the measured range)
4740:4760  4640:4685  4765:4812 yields -0.17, 0.587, 0.491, 0.52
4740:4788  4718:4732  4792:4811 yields 0.06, 0.589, 0.523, 0.556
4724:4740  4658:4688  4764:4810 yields -0.08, 0.594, 0.488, 0.539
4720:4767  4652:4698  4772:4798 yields -0.11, 0.588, 0.48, 0.521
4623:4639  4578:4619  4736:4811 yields -0.04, 0.586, 0.525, 0.575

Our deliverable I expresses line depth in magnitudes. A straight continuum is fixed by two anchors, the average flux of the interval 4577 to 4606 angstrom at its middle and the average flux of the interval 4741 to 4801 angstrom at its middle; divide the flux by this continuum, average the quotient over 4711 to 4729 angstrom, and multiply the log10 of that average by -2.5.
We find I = -0.16 mag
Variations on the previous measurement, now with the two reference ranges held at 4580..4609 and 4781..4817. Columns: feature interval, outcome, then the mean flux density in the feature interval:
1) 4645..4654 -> -0.01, 0.553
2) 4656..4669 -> -0.14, 0.619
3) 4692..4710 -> -0.14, 0.611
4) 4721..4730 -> -0.10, 0.581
